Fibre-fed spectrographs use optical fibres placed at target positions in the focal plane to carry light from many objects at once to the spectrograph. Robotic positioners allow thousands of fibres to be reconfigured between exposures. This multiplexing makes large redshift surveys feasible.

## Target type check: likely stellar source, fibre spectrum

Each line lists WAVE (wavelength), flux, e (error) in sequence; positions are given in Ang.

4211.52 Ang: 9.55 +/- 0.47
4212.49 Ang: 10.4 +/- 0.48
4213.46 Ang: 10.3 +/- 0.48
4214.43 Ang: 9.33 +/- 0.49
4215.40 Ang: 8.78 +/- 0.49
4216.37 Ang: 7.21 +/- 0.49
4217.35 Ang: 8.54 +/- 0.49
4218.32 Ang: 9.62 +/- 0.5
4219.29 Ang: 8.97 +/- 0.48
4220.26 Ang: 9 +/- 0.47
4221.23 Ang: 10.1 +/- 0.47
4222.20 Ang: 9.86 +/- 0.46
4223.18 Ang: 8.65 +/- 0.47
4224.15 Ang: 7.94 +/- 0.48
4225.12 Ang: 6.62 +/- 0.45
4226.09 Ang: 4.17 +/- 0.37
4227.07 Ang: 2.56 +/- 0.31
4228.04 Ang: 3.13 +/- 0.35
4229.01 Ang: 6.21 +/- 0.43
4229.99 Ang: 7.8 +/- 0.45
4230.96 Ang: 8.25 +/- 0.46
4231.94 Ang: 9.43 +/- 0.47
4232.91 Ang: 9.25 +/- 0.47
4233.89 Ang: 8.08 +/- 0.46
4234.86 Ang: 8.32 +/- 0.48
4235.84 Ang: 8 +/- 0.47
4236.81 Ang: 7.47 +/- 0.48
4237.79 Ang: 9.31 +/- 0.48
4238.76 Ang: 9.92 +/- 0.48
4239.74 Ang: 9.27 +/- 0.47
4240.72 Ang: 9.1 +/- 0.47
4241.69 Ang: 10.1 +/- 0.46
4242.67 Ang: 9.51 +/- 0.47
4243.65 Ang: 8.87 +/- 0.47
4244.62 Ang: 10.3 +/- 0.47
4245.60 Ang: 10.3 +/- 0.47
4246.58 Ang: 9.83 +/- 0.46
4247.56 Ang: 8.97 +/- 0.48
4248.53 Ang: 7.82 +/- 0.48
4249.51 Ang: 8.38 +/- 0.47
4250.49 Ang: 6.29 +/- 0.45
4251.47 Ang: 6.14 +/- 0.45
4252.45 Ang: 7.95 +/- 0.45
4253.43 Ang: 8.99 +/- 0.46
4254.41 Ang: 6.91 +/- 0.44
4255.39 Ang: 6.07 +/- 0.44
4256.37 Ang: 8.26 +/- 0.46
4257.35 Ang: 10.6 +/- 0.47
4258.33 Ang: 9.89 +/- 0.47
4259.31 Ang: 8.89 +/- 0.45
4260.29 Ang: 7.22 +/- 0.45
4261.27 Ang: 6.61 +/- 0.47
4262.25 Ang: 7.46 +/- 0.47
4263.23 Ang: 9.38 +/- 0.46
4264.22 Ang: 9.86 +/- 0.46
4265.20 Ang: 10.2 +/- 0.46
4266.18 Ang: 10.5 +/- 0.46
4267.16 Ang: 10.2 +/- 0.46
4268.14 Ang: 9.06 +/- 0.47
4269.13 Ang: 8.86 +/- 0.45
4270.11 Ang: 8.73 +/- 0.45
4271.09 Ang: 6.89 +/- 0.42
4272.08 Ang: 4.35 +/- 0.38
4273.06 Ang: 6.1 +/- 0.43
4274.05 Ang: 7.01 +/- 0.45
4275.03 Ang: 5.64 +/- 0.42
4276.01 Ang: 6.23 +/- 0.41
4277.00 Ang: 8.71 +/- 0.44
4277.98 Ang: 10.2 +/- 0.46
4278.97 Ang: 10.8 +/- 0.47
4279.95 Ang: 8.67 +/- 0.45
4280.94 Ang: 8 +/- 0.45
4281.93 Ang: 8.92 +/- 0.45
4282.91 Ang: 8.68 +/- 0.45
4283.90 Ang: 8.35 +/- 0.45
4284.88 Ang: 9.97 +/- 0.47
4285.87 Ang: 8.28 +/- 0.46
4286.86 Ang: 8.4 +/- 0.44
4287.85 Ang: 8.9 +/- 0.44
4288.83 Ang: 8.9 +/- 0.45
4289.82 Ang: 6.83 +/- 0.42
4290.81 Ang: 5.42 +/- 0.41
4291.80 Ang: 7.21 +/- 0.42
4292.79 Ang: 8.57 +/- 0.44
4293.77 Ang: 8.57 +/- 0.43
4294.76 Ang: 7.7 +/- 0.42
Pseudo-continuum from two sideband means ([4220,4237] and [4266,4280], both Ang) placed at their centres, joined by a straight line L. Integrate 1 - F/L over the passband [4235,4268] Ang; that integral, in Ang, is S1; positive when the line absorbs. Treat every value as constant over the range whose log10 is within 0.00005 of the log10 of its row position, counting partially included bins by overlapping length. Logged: -4.1 Ang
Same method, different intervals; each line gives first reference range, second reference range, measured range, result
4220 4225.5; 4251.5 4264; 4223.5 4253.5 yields 1.6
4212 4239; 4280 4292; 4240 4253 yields -1.0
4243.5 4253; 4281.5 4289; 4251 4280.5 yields 1.4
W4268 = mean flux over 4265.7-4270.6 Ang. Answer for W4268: 9.47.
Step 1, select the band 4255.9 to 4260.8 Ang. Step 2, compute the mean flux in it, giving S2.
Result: 8.97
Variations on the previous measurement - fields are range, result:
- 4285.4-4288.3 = 8.51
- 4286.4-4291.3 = 7.69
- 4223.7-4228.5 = 4.87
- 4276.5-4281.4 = 9.27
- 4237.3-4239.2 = 9.63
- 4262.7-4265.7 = 9.78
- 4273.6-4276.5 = 6.3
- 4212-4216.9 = 9.18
